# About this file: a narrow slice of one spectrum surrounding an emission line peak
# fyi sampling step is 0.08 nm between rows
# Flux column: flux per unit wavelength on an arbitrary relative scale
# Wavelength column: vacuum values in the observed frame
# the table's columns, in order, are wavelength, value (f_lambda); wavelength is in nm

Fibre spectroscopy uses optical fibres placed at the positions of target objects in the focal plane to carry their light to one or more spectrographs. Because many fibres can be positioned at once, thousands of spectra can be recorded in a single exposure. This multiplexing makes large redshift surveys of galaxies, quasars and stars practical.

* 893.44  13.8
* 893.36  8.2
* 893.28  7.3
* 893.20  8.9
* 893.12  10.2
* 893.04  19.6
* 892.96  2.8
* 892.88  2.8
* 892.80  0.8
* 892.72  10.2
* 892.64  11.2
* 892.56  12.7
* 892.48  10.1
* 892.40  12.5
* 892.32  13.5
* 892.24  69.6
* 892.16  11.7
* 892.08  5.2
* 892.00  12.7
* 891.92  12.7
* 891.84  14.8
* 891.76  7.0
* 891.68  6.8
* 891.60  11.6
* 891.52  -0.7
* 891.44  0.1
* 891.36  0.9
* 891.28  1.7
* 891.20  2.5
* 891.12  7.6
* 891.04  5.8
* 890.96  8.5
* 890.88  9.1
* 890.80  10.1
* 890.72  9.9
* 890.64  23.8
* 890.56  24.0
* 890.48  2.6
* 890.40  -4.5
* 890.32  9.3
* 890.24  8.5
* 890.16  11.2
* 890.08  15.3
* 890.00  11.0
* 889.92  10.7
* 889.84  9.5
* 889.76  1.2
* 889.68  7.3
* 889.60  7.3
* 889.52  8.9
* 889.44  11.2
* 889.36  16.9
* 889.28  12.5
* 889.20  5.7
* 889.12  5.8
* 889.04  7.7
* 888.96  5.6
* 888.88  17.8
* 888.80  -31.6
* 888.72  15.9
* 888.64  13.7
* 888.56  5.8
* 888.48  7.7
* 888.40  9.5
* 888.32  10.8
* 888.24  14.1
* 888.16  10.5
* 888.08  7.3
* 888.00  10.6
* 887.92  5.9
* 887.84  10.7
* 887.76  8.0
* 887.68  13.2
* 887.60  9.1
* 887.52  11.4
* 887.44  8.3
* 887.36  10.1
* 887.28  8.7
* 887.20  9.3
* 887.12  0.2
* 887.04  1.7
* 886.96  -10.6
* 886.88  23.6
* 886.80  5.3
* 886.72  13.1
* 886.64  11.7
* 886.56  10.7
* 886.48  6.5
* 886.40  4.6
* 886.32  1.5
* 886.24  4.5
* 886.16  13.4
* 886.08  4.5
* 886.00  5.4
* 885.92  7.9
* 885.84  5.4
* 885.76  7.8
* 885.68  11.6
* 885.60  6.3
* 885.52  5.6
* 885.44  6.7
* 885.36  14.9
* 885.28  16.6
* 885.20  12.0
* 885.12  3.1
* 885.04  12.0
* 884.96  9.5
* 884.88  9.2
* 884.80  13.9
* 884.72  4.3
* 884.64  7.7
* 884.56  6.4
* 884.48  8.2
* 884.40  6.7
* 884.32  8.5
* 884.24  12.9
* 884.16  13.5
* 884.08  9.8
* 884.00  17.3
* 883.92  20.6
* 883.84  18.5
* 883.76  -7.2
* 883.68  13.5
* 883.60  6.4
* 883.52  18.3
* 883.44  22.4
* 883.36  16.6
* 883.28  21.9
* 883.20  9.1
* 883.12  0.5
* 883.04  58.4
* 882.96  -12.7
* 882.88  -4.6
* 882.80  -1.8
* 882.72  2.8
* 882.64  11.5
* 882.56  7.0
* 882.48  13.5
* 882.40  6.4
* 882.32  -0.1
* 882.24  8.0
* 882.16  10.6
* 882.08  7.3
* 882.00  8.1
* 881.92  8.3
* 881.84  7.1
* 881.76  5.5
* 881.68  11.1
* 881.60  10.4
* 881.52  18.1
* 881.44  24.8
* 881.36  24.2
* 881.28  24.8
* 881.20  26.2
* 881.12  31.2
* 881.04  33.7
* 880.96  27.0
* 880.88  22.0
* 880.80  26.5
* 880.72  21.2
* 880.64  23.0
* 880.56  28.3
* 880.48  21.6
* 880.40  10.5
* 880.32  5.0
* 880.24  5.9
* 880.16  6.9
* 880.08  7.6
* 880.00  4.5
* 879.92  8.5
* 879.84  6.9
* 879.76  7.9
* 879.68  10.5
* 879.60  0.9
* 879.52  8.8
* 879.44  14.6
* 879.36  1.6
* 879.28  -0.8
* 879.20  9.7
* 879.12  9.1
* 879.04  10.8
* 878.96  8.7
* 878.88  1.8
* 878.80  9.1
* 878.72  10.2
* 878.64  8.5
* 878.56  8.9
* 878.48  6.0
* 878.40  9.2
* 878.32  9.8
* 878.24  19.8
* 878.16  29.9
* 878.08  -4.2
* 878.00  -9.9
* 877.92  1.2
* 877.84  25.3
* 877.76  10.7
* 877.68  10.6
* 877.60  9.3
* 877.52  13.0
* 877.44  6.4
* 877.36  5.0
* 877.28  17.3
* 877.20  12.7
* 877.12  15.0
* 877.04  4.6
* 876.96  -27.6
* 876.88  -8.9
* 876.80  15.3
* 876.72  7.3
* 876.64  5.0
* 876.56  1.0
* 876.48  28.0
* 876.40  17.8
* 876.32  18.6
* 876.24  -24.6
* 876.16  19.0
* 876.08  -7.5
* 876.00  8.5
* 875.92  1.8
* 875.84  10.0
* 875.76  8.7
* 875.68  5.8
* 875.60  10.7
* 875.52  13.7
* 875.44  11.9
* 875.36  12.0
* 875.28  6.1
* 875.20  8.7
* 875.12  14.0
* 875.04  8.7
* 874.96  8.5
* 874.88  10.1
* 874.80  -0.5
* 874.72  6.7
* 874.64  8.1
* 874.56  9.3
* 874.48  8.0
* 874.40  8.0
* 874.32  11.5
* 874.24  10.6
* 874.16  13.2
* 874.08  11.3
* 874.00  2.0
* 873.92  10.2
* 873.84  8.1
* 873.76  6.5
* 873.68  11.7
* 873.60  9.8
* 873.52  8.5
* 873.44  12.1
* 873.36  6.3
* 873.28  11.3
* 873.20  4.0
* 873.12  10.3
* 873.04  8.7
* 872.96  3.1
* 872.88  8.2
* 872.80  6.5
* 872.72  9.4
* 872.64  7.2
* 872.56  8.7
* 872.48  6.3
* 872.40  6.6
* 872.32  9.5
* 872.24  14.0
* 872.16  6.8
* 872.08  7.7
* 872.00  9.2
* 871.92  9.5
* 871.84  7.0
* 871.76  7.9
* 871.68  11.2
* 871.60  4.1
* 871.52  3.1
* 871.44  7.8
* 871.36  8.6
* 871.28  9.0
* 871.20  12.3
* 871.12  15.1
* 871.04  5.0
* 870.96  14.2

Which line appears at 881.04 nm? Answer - Halpha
